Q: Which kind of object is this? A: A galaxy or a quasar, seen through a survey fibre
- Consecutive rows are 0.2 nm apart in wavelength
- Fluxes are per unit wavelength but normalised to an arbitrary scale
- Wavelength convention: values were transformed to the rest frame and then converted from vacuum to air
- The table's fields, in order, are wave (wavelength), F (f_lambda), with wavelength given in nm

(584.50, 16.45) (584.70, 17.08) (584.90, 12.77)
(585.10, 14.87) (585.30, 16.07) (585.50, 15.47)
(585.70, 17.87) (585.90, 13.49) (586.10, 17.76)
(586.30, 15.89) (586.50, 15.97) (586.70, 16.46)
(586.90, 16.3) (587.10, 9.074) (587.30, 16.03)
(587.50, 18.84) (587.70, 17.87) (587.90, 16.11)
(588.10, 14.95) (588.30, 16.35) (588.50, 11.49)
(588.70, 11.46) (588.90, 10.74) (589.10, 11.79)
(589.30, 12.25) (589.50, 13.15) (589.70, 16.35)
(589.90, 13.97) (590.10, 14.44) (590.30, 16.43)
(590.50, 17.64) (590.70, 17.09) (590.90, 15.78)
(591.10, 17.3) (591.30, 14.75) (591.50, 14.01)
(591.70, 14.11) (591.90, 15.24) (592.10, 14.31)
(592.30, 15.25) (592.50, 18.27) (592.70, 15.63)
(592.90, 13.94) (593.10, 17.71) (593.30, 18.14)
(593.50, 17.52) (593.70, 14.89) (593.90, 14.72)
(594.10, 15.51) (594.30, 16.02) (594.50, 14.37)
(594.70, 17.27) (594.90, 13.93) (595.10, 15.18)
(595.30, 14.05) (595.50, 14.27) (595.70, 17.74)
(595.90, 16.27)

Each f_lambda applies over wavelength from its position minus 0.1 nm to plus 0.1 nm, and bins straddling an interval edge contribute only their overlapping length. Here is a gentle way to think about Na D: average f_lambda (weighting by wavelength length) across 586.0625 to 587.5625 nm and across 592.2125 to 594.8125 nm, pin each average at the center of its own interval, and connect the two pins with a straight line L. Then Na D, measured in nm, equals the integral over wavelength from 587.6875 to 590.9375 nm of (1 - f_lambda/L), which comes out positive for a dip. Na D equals 0.275 nm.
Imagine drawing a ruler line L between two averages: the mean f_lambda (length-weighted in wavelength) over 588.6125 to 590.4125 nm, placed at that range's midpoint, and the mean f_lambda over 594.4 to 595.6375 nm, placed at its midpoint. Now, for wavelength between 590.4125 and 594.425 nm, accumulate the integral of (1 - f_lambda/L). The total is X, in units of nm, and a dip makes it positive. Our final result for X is -0.47 nm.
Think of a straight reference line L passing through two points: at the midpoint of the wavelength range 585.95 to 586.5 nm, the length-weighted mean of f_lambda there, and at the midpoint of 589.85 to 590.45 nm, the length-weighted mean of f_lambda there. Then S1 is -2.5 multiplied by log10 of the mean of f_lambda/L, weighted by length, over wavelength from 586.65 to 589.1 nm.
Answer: 0.10 mag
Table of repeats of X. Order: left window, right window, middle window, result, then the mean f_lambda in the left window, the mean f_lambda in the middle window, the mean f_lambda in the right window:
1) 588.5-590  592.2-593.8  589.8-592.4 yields -0.164 nm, 12.7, 15.4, 16.4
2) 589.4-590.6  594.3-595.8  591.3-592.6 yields 0.013 nm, 15.3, 15.2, 15.3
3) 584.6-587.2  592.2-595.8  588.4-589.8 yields 0.275 nm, 15.3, 12.5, 15.8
